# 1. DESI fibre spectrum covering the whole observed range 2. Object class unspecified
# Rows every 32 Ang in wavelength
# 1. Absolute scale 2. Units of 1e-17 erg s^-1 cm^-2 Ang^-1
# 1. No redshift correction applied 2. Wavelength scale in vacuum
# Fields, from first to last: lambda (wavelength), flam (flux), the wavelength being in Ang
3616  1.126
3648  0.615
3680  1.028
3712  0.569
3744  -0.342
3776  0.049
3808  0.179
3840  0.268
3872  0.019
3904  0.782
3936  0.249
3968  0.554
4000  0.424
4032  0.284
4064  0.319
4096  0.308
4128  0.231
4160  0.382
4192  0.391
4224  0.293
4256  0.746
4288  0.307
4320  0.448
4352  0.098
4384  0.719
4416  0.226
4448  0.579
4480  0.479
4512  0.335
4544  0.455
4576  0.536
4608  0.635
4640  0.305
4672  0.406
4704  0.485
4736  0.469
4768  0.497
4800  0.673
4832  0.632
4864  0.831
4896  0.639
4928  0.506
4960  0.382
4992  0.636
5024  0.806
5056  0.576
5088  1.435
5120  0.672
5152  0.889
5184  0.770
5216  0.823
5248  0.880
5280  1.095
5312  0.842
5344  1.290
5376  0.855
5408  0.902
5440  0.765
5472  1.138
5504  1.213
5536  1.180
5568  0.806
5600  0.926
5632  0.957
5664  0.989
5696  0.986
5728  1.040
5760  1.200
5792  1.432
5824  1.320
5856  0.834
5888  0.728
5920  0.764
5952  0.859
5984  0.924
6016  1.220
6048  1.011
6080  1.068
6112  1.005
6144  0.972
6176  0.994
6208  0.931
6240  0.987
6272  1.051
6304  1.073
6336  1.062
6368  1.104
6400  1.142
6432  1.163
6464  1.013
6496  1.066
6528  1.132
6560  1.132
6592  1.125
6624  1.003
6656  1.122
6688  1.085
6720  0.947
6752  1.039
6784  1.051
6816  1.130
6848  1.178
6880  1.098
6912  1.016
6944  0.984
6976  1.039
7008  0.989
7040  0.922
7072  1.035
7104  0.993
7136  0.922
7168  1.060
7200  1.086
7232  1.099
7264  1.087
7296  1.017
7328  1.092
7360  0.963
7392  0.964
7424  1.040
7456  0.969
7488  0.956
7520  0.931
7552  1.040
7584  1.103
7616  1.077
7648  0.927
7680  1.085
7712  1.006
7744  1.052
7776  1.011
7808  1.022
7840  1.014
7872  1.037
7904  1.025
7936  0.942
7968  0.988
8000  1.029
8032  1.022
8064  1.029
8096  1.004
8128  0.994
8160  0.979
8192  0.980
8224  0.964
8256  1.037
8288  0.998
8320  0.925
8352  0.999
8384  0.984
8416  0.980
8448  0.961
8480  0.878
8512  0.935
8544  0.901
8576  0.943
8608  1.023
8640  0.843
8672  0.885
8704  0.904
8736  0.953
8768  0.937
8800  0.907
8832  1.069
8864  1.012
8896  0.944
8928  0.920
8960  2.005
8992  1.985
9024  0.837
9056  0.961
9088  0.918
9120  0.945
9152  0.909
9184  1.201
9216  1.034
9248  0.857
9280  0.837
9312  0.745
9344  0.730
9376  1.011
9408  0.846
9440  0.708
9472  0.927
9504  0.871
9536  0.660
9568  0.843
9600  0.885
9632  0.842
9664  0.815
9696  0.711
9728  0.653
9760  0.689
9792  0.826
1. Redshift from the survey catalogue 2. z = 0.367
